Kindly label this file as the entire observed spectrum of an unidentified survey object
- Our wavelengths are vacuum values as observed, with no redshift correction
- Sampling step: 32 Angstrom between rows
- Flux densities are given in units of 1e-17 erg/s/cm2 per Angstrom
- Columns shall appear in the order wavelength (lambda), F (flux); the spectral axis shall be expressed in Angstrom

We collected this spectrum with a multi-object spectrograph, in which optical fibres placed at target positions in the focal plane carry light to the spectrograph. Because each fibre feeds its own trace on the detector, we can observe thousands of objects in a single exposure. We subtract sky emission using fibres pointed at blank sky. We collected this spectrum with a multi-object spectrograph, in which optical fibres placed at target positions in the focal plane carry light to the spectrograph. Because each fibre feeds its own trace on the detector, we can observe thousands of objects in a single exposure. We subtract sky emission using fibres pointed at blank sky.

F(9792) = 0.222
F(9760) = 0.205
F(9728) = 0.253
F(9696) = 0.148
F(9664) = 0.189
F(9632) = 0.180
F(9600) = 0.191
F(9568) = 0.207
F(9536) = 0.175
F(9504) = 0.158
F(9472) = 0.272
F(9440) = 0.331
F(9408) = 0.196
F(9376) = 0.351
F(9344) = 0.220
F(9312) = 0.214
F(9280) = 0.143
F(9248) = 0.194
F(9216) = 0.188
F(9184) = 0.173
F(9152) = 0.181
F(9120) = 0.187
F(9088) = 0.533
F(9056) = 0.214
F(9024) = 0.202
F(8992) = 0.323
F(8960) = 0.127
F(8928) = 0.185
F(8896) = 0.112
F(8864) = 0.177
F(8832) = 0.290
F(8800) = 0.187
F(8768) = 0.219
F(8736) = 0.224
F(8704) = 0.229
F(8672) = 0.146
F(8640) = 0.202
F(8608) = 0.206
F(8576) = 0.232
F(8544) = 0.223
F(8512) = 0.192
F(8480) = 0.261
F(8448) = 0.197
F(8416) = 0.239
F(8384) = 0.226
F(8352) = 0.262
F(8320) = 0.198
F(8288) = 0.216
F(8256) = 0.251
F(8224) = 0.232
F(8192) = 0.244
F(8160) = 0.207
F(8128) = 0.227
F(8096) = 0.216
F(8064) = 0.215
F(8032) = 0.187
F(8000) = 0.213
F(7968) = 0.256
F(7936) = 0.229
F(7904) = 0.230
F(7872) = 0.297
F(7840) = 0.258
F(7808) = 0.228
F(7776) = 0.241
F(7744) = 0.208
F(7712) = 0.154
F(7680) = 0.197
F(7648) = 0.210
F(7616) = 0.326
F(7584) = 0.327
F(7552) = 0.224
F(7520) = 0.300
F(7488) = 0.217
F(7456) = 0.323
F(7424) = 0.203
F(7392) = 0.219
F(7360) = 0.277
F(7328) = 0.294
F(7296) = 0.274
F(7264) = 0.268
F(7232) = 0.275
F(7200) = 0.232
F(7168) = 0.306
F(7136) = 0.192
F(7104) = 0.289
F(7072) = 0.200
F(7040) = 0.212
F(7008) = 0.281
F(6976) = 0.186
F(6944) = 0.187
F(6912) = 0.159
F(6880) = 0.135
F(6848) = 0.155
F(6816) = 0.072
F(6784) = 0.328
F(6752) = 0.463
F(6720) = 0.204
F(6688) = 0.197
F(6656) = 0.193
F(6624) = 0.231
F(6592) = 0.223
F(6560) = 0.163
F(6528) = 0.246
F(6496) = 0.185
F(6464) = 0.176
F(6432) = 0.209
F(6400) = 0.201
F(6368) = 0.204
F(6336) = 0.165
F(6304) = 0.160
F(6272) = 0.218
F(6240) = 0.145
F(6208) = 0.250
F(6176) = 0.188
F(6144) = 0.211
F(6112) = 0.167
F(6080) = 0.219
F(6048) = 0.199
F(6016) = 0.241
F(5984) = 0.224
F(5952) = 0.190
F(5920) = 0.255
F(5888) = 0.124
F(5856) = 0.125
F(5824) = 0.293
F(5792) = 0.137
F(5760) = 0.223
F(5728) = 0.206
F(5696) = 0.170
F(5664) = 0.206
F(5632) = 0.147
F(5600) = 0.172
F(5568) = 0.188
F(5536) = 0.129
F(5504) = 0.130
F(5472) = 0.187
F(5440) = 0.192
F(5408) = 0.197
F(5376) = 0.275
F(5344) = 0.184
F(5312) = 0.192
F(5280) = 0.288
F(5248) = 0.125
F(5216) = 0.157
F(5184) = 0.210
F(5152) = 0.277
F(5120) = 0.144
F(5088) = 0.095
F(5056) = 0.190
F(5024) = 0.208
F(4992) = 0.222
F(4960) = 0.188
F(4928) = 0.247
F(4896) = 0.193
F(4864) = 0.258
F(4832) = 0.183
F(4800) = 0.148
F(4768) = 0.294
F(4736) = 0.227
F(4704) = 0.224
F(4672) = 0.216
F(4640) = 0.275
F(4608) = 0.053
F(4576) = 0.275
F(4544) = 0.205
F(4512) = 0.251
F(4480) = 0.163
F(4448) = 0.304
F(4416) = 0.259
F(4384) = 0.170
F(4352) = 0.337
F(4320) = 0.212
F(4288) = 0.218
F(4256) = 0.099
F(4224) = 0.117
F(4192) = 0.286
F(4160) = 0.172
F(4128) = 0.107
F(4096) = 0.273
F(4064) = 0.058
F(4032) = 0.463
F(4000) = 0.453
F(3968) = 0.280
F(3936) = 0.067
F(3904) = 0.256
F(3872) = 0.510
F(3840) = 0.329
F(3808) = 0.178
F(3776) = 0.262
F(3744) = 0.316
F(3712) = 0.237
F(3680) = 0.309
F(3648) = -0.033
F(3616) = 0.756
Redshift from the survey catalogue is 0.814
